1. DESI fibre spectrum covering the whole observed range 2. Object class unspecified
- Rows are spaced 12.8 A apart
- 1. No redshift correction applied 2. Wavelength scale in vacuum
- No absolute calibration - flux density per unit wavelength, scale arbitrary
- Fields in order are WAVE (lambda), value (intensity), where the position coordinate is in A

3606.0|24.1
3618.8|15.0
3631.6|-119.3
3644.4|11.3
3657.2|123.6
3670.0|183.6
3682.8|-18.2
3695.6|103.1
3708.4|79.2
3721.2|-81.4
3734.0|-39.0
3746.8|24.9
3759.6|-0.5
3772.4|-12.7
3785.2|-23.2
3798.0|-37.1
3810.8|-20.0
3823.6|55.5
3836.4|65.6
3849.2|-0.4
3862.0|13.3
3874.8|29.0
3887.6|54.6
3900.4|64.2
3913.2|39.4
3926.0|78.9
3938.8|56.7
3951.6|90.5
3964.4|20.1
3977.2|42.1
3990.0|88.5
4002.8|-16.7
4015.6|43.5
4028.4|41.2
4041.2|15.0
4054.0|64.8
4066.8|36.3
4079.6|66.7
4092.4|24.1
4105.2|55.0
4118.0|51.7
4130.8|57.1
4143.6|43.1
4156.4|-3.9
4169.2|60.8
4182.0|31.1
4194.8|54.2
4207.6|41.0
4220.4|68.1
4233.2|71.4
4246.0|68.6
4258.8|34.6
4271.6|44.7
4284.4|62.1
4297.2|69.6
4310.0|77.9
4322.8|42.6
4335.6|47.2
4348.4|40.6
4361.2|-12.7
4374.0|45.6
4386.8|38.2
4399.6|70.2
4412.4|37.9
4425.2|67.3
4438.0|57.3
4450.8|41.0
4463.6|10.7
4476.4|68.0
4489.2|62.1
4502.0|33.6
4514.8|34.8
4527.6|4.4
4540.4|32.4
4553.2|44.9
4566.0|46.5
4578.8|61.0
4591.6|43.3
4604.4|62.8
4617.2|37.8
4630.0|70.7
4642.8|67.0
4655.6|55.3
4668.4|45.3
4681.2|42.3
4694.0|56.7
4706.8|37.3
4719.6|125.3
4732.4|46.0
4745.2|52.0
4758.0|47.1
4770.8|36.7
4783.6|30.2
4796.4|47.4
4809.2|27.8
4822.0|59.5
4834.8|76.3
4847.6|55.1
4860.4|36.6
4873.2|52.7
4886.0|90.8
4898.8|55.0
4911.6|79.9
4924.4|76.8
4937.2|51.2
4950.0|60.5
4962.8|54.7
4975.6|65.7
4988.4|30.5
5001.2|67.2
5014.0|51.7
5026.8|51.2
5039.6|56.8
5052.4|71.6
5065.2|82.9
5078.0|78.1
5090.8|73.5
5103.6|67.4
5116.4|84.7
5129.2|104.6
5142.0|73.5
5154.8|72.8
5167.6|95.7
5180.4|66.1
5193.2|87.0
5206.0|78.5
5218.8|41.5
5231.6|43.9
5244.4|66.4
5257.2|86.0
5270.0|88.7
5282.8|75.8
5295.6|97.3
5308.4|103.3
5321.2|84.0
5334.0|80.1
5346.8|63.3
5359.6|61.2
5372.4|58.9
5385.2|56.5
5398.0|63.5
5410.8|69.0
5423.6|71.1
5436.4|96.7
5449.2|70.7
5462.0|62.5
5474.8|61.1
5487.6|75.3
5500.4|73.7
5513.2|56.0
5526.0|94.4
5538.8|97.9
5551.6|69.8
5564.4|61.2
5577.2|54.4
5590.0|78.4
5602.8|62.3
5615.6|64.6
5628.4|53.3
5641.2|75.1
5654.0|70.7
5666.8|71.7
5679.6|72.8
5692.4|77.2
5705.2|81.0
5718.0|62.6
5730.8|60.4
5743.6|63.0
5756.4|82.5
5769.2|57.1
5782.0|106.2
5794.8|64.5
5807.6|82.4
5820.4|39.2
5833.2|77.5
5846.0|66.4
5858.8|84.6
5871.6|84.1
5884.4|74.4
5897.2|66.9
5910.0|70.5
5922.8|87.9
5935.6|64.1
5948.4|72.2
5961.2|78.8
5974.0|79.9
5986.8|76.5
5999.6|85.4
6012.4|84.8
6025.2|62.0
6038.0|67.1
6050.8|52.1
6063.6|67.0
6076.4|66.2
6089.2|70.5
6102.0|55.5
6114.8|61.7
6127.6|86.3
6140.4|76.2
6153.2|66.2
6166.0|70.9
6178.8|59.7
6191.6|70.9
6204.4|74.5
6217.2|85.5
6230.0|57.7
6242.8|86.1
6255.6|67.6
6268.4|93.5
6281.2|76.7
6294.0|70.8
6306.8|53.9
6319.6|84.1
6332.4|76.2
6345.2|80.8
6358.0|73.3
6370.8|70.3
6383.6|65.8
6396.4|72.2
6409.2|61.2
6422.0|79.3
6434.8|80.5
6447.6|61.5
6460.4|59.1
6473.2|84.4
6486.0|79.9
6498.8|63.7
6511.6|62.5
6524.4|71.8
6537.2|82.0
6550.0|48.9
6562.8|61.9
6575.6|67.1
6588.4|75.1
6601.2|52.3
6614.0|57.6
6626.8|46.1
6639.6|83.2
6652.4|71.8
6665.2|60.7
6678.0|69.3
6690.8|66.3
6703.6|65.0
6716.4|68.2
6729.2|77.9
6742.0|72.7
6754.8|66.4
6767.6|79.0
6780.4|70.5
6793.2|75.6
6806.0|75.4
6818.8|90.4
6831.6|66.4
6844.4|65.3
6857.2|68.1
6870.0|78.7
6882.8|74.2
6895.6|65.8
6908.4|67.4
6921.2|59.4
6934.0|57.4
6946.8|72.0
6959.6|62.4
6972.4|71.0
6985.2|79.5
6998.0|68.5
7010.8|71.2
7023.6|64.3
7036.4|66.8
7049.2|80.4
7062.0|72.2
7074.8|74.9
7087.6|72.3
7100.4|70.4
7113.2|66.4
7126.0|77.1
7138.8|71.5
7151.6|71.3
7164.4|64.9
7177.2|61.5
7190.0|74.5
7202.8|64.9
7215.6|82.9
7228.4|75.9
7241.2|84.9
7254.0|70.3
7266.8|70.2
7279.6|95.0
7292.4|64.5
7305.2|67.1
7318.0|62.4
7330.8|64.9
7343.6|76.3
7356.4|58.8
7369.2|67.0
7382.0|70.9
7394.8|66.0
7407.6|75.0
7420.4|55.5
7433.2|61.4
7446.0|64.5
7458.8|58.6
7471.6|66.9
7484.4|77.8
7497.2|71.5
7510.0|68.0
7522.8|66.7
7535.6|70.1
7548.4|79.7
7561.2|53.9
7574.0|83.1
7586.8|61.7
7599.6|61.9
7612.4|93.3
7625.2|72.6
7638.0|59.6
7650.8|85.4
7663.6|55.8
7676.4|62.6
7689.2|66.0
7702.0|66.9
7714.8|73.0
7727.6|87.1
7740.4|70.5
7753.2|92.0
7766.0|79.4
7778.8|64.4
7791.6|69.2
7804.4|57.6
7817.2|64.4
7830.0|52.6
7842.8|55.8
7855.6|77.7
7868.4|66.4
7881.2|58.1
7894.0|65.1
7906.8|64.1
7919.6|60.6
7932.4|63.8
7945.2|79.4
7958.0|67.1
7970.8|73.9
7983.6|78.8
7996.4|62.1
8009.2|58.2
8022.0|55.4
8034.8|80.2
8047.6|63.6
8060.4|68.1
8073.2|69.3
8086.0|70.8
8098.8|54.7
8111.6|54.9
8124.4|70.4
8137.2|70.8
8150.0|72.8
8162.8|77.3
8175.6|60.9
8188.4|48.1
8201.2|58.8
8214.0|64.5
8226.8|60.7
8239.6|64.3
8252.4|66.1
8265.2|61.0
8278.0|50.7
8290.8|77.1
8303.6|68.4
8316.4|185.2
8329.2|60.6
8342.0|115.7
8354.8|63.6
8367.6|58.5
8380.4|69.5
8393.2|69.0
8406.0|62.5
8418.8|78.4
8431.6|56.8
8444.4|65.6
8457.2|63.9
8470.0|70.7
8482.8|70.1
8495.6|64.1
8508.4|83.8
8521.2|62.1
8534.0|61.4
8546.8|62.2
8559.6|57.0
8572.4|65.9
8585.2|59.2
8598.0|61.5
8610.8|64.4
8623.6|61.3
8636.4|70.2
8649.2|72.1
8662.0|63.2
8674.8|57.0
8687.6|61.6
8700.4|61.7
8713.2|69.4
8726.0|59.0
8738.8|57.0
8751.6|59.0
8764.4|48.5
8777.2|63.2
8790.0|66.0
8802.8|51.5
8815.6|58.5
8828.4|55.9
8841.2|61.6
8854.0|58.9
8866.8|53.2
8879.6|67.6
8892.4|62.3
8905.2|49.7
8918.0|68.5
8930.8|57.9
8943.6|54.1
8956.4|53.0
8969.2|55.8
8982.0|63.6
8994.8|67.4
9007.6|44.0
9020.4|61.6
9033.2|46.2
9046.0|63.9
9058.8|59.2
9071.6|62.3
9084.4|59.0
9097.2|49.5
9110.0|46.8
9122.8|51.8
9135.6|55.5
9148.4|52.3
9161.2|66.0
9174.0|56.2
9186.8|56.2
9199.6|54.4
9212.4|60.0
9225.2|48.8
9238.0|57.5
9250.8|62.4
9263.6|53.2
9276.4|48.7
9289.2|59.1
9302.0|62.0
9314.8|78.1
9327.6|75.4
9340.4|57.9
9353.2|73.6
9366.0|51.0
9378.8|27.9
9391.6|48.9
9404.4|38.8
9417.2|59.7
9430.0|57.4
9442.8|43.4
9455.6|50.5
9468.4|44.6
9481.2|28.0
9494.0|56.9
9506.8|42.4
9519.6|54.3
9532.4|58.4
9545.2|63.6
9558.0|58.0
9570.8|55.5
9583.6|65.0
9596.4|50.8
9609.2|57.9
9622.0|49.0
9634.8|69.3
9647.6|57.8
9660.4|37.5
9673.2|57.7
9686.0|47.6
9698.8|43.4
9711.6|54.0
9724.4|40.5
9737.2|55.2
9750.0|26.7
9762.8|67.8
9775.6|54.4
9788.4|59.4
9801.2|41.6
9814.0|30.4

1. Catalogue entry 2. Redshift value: 0.267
